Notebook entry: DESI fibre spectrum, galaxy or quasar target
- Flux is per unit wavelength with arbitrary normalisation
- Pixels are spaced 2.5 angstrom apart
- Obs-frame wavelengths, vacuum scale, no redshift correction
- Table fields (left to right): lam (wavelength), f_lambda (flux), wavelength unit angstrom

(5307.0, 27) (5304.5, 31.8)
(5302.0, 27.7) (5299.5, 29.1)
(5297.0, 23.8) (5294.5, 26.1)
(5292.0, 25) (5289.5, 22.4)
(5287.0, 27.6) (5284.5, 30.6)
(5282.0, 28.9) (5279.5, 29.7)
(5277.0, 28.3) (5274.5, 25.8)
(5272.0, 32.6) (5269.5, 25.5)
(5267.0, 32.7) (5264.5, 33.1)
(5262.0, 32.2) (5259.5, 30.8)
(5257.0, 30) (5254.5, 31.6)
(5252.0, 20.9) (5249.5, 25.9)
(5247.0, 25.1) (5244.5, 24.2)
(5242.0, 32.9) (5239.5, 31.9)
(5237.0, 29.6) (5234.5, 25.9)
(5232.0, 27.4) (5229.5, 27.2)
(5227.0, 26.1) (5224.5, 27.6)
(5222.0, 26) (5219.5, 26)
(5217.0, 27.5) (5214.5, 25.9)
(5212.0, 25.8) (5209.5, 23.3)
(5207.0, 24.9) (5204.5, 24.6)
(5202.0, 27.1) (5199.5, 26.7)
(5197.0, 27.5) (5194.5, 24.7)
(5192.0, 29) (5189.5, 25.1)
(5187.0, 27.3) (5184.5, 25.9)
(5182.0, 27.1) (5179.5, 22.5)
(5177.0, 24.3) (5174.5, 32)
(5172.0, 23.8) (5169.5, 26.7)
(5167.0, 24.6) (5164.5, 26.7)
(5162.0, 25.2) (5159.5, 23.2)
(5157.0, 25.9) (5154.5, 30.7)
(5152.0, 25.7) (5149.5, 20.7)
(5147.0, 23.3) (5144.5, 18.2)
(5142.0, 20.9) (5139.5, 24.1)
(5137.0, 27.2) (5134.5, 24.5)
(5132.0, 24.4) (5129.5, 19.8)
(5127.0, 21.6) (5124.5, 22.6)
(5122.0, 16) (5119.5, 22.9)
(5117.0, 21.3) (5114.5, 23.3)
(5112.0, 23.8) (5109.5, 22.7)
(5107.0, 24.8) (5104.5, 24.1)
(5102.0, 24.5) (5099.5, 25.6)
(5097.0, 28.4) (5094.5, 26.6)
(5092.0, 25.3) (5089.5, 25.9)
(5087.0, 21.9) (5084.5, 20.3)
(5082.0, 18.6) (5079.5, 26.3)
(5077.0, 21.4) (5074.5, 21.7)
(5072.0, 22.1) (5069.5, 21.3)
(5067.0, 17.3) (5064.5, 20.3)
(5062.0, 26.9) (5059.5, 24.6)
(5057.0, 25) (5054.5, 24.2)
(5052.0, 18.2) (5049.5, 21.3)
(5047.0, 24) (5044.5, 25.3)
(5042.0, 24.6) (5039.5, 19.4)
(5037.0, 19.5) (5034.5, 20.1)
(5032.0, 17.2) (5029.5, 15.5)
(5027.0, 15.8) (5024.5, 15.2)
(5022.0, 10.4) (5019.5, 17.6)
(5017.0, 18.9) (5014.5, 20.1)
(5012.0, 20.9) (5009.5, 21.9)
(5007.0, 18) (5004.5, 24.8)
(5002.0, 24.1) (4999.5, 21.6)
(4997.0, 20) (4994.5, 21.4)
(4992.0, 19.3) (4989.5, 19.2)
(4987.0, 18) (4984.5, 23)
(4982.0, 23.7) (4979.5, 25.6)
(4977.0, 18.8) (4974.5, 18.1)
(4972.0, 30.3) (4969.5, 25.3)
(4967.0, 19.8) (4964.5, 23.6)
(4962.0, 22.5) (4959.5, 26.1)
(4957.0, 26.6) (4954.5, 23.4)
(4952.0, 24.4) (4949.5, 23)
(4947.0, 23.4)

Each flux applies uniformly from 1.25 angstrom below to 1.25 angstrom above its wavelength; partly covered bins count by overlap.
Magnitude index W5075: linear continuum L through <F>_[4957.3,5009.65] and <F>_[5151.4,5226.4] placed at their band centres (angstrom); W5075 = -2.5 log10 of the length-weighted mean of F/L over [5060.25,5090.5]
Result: 0.09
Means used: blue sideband 22.2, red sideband 26.1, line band 22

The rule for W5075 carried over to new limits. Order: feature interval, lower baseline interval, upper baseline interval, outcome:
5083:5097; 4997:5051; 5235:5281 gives -0.09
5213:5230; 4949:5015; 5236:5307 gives 0.03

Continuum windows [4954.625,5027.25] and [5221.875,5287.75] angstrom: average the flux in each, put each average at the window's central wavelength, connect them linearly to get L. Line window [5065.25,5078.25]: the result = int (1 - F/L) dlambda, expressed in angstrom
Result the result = 1.5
